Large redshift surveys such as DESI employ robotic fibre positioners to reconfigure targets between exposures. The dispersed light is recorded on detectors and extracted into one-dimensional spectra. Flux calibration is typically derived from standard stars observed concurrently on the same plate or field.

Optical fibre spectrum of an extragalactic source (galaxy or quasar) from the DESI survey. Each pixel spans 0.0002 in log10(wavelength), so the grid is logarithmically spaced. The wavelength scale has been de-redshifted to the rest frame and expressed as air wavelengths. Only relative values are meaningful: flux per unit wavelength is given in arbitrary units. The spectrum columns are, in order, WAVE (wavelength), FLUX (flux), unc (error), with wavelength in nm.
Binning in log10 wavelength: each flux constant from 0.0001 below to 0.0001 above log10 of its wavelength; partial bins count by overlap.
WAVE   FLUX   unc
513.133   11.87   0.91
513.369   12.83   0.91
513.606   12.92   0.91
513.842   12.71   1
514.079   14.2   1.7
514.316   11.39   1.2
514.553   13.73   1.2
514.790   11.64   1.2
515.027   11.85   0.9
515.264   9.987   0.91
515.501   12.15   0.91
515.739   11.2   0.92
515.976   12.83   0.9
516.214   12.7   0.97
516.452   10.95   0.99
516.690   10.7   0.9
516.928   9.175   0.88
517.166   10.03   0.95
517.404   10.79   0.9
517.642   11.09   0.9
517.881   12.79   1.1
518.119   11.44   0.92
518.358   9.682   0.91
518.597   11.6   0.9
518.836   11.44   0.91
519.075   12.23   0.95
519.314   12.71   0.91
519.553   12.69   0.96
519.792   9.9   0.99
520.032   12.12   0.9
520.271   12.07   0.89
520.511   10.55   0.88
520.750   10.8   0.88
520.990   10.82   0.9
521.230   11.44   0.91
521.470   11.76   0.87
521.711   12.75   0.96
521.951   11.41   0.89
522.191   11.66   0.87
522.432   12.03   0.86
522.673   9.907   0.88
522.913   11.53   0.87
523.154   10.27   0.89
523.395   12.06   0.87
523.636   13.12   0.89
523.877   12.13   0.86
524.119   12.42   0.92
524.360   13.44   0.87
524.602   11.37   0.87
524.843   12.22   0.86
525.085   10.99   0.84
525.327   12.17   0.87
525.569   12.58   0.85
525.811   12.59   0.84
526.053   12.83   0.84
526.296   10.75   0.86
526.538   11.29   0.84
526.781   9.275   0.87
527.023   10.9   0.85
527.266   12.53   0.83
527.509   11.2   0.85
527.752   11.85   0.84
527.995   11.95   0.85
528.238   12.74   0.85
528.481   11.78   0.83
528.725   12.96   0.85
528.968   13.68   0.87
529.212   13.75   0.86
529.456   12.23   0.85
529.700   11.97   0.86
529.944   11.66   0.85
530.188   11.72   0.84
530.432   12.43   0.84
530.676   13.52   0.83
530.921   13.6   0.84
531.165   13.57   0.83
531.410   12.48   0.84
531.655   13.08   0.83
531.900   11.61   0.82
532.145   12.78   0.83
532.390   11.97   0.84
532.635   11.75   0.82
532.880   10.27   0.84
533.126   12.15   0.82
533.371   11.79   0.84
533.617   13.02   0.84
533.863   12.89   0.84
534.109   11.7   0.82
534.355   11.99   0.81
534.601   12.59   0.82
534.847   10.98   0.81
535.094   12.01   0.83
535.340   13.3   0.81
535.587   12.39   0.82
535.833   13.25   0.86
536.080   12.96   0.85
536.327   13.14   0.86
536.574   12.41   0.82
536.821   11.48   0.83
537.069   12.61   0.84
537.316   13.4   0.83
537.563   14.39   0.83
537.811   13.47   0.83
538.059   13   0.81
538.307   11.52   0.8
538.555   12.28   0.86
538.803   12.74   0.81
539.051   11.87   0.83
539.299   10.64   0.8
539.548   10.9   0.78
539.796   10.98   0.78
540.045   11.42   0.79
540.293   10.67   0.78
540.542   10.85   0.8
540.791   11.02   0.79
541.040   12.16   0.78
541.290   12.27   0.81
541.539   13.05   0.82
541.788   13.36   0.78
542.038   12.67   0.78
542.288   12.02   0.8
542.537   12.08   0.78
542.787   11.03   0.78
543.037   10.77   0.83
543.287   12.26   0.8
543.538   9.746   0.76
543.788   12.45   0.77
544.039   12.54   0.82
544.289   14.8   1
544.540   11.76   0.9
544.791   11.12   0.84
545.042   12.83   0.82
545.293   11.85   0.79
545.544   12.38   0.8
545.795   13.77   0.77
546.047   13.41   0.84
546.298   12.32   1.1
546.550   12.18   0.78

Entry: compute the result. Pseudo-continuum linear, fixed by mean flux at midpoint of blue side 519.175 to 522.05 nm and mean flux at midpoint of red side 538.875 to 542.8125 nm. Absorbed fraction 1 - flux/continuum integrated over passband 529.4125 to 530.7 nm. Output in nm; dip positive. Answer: -0.056 nm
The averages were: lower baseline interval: 11.6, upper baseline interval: 11.7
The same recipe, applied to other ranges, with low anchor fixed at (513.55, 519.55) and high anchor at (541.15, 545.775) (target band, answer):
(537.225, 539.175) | -0.12 nm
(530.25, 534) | -0.14 nm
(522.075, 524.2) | 0.03 nm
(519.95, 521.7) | 0.05 nm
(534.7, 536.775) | -0.08 nm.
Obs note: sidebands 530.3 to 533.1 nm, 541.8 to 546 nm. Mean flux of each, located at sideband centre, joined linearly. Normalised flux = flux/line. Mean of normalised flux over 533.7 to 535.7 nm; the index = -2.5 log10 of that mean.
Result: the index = 0.012 mag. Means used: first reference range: 12.4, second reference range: 12.2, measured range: 12.2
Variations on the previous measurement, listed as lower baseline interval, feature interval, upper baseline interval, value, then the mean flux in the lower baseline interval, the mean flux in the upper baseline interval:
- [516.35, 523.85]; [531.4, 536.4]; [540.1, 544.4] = -0.05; 11.4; 12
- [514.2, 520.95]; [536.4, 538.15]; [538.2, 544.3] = -0.11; 11.4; 11.8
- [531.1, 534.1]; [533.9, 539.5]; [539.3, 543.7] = -0.05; 12.2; 11.6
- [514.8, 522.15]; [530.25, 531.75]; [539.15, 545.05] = -0.13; 11.4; 11.8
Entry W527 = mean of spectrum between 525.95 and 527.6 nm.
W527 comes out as 11.2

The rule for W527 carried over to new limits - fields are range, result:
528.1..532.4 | 12.7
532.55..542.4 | 12.2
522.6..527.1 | 11.7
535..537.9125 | 12.9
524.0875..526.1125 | 12.3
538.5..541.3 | 11.4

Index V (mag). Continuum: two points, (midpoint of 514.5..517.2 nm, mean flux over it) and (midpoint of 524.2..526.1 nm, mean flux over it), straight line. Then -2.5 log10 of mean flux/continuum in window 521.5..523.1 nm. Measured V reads 0.05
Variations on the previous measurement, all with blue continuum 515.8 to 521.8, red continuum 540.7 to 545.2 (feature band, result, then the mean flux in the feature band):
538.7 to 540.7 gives 0.07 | 11.2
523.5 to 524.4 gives -0.10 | 12.7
